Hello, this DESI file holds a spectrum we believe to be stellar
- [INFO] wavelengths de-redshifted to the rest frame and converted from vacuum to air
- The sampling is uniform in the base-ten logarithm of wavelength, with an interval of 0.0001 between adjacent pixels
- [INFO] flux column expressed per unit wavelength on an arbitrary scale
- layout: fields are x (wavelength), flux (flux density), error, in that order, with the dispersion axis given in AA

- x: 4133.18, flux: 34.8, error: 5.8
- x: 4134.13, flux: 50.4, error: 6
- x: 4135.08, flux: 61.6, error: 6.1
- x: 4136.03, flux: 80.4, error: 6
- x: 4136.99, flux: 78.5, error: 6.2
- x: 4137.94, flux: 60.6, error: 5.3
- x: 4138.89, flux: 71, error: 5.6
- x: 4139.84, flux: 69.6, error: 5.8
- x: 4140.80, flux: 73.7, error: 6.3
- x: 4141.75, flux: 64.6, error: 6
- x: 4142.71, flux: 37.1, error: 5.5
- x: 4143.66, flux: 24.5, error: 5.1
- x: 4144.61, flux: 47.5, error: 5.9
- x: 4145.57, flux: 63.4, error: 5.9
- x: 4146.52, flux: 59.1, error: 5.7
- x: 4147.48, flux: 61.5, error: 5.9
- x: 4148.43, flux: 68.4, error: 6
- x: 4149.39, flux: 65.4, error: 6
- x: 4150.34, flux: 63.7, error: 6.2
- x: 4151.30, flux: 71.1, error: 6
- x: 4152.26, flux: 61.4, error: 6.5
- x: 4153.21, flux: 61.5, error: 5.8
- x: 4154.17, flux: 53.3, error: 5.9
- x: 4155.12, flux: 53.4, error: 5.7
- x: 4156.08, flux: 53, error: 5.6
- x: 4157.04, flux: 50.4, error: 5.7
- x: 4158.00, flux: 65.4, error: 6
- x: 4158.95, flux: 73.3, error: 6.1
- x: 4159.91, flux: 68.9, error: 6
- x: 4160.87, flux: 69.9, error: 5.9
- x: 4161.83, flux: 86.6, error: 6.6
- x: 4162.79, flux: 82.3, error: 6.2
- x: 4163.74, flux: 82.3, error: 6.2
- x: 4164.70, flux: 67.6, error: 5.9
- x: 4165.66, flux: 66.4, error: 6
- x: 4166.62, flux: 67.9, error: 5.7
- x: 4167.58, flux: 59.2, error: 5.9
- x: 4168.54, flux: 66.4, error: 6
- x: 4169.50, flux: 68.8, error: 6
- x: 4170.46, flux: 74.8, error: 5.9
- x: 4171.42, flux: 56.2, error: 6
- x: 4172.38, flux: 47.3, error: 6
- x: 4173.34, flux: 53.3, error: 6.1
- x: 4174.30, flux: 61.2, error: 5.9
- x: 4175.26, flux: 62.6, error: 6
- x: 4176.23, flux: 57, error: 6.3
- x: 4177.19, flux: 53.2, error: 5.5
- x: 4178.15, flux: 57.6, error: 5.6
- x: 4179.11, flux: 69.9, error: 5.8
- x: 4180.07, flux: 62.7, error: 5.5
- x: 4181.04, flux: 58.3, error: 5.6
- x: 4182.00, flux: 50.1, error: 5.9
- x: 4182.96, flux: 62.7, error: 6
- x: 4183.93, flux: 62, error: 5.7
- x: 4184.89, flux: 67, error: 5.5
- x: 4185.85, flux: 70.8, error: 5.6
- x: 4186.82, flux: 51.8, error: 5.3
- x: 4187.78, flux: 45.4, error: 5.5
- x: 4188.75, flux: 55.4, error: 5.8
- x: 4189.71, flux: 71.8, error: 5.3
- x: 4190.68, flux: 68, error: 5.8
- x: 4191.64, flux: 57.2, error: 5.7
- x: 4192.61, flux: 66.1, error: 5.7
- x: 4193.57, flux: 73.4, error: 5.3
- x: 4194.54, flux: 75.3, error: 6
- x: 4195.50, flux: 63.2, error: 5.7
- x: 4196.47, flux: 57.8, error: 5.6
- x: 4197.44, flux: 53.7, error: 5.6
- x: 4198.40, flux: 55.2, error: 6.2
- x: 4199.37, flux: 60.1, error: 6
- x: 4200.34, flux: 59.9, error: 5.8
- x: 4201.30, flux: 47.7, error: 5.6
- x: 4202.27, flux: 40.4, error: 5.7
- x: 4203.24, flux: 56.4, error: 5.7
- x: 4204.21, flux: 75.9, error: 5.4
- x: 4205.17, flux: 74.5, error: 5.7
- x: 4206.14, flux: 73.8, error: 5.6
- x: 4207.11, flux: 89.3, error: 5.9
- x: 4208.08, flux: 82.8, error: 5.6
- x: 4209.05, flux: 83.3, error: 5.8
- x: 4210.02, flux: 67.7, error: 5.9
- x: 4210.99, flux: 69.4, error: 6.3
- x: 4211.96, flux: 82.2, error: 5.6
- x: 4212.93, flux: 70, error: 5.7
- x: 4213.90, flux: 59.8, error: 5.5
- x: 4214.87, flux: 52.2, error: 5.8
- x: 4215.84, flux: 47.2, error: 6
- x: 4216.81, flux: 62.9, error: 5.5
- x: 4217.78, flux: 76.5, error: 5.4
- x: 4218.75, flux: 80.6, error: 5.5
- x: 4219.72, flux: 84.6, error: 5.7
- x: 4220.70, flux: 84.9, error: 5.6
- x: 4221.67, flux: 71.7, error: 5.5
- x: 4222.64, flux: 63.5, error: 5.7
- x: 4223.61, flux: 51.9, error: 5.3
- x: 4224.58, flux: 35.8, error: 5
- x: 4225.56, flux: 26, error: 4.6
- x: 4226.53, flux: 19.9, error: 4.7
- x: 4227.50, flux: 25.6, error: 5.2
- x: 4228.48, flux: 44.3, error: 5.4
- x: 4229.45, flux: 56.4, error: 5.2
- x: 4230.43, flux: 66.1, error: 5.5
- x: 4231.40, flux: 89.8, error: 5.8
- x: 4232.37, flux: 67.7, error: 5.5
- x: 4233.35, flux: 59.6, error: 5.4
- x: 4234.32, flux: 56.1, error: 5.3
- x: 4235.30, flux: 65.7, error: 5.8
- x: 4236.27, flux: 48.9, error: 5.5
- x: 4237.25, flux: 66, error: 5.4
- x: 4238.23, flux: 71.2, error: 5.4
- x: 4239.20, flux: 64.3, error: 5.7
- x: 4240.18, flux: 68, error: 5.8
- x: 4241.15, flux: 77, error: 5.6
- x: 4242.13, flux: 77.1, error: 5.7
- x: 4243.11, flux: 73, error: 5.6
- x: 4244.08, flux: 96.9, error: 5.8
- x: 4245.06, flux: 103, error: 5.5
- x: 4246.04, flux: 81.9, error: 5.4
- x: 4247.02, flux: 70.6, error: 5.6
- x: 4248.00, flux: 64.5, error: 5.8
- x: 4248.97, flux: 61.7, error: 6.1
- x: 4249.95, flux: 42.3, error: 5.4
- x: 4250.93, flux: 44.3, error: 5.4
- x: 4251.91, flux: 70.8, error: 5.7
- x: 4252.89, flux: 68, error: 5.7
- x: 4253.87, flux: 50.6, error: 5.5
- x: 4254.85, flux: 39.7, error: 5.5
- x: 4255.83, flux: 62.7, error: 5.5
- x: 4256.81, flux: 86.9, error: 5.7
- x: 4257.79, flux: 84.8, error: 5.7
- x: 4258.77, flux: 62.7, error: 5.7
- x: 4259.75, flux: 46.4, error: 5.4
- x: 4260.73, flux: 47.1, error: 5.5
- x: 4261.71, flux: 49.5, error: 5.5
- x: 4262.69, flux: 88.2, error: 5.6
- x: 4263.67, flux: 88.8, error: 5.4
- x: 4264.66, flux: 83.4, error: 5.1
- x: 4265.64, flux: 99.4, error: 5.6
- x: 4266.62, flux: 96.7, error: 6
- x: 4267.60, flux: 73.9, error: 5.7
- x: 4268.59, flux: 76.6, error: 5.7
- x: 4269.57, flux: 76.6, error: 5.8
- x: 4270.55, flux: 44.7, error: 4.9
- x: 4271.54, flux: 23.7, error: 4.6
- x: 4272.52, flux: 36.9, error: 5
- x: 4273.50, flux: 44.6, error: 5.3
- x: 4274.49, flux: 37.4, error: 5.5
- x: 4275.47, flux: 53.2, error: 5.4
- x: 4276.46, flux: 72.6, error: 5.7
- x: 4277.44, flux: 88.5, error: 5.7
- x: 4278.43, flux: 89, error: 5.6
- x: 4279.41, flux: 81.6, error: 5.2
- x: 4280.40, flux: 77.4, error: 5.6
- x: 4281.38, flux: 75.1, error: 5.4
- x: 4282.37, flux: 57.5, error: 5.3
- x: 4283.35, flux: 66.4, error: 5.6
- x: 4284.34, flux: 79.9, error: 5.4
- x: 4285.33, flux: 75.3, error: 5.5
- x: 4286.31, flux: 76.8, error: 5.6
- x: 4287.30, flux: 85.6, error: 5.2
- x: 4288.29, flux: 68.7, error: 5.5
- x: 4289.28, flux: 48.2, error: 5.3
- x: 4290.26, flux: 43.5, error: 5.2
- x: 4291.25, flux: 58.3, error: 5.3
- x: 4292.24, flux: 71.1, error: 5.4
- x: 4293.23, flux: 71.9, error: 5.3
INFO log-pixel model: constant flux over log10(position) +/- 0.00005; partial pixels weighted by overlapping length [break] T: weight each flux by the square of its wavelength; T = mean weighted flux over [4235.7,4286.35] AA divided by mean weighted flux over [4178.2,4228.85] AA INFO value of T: 1.1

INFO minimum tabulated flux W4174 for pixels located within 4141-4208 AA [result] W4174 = 24.5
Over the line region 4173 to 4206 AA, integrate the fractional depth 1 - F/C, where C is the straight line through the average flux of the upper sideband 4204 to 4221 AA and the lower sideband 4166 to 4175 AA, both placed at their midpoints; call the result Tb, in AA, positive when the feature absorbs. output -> 3.0 AA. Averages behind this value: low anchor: 61.8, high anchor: 73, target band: 60.7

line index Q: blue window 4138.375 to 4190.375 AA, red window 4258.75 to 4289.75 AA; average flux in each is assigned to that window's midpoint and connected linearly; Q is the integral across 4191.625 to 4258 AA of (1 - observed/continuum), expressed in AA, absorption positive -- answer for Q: 0.7 AA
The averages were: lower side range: 62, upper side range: 68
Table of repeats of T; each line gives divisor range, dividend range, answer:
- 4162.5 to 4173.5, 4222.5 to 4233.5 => 0.78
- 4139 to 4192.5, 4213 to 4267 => 1.09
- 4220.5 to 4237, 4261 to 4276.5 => 1.21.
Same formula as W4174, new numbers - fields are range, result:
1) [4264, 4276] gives 23.7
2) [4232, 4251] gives 42.3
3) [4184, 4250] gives 19.9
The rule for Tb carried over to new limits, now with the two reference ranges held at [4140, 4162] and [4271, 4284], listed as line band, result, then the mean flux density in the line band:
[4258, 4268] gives -1.96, 74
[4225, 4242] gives 1.09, 57.5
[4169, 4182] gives 0.20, 59.9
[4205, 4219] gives -2.29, 71.2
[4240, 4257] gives -1.89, 68.5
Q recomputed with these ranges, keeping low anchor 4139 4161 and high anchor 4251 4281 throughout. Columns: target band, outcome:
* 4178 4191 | 0.2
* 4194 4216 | -0.8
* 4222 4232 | 2.5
